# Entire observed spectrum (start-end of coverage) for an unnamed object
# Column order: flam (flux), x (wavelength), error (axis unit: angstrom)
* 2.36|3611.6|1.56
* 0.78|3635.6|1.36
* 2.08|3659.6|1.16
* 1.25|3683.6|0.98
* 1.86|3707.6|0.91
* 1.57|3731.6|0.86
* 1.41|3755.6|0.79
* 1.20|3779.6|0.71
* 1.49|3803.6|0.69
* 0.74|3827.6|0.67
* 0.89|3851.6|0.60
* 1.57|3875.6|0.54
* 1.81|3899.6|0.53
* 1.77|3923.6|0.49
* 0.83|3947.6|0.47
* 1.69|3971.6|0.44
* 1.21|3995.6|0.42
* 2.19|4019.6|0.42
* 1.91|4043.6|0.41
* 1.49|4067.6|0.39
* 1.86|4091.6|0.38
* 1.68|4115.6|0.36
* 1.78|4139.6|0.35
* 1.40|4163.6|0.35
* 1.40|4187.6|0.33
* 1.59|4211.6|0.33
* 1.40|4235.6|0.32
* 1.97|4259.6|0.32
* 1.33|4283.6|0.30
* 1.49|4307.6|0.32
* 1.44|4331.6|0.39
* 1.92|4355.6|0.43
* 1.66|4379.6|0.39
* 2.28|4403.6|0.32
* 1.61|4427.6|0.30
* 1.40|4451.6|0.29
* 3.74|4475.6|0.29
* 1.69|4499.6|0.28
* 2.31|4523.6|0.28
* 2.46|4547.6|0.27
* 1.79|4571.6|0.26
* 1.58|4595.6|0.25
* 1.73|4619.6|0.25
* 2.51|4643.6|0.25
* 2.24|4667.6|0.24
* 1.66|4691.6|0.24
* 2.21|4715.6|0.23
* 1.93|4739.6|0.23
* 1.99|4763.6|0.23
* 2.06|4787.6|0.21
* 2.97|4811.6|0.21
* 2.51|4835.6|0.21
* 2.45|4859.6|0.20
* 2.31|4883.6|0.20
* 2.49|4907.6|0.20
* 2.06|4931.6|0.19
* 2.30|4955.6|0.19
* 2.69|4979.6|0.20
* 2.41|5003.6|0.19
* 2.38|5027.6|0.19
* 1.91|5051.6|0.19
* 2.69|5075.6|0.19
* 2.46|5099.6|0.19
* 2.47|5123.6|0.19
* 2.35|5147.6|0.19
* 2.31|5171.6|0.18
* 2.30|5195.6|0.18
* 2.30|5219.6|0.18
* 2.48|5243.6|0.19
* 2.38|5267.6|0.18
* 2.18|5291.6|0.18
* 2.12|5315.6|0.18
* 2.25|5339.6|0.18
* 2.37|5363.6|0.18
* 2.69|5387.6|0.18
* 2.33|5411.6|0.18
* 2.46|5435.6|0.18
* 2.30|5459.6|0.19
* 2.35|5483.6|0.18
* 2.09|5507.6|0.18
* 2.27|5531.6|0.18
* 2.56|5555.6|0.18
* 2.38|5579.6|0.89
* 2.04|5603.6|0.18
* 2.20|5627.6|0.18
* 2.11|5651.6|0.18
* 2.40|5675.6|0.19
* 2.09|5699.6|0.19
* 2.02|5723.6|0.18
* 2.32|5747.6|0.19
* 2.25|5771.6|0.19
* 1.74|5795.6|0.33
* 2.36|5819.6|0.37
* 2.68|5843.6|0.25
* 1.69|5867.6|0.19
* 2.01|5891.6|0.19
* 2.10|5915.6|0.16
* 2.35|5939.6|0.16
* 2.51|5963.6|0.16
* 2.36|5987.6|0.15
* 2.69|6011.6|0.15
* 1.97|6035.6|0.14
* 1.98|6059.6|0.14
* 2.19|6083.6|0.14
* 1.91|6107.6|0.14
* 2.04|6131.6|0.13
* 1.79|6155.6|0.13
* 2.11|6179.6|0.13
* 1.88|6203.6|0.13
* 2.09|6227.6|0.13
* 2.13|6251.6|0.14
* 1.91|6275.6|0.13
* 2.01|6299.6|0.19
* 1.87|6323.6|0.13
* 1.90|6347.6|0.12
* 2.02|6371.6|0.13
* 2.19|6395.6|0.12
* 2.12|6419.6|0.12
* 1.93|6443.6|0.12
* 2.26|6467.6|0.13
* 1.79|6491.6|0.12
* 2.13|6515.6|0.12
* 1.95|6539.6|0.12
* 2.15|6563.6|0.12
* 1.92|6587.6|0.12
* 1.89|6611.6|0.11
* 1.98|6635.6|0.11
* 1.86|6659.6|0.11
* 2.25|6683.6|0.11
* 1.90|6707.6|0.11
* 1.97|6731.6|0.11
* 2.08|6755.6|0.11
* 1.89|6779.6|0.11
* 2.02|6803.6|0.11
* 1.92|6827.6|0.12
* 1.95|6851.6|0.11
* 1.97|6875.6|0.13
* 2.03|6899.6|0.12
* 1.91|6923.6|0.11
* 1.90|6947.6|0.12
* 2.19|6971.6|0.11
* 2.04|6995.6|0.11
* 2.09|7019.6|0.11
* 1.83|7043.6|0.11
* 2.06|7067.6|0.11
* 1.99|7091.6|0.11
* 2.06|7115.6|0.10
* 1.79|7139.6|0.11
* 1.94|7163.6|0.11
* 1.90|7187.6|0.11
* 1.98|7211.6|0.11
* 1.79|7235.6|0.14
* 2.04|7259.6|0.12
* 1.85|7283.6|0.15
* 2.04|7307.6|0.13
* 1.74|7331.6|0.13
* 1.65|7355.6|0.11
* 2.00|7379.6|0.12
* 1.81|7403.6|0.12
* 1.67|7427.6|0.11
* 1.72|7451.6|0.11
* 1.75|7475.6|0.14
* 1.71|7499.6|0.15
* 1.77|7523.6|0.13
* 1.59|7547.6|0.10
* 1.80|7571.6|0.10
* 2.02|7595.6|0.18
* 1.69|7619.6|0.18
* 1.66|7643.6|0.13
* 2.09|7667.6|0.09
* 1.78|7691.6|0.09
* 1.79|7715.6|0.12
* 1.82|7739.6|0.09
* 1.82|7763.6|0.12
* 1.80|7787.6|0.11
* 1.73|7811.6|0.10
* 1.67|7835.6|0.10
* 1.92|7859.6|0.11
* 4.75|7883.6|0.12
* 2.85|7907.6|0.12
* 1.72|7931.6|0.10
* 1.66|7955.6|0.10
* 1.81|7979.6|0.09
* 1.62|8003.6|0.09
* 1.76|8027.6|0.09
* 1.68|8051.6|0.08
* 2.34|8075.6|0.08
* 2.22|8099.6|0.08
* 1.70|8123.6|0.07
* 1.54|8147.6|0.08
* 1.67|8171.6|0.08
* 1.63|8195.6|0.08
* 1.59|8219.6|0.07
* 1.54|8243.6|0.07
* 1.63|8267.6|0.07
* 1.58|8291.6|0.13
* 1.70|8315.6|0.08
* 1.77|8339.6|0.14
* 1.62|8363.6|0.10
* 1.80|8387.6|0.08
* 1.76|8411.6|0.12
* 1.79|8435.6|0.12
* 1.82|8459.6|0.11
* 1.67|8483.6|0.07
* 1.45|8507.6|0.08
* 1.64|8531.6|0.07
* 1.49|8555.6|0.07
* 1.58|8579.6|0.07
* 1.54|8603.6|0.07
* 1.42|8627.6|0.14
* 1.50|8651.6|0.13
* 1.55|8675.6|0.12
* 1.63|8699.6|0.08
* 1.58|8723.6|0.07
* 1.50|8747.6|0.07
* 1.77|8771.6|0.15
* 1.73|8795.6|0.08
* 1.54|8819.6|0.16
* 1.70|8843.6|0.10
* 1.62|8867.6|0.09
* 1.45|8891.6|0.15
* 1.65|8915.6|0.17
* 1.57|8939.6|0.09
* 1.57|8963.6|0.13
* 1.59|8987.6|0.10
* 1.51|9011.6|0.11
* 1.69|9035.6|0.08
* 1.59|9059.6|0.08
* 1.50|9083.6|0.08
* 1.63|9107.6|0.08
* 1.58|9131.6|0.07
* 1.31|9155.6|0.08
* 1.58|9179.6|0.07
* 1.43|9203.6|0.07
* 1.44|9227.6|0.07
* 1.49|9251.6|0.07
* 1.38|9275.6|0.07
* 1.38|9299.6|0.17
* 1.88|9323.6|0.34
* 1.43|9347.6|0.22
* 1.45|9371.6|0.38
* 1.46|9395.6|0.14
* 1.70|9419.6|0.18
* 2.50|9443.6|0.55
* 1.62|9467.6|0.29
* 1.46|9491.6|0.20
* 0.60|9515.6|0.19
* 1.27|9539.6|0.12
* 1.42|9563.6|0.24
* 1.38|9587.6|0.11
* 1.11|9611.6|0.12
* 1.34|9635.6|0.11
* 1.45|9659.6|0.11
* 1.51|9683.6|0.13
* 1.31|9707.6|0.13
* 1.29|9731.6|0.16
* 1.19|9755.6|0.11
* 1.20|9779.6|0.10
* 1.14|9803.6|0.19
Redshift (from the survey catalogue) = 0.20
